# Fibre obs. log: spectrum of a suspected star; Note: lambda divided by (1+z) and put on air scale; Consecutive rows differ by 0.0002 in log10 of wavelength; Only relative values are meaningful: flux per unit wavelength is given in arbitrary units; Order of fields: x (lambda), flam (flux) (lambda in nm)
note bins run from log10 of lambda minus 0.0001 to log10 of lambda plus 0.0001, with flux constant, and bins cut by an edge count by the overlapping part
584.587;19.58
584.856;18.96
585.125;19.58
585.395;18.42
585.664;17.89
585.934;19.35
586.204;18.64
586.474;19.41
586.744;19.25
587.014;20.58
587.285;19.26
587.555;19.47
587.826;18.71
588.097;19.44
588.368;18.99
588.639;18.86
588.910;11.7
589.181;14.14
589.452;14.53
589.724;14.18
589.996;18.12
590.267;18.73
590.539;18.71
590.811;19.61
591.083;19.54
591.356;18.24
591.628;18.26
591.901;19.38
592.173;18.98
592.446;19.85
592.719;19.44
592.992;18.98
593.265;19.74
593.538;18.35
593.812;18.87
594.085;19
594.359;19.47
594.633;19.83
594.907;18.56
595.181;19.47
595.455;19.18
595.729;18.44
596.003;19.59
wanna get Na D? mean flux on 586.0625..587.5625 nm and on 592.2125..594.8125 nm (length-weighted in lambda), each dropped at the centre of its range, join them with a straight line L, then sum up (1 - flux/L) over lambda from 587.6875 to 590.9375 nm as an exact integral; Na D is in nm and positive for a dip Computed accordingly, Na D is 0.37 nm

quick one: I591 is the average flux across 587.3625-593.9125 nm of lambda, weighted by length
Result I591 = 18.1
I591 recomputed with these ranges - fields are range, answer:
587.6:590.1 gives 16.6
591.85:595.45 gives 19.2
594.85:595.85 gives 19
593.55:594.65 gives 19.1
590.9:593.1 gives 19.1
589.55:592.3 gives 18.3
